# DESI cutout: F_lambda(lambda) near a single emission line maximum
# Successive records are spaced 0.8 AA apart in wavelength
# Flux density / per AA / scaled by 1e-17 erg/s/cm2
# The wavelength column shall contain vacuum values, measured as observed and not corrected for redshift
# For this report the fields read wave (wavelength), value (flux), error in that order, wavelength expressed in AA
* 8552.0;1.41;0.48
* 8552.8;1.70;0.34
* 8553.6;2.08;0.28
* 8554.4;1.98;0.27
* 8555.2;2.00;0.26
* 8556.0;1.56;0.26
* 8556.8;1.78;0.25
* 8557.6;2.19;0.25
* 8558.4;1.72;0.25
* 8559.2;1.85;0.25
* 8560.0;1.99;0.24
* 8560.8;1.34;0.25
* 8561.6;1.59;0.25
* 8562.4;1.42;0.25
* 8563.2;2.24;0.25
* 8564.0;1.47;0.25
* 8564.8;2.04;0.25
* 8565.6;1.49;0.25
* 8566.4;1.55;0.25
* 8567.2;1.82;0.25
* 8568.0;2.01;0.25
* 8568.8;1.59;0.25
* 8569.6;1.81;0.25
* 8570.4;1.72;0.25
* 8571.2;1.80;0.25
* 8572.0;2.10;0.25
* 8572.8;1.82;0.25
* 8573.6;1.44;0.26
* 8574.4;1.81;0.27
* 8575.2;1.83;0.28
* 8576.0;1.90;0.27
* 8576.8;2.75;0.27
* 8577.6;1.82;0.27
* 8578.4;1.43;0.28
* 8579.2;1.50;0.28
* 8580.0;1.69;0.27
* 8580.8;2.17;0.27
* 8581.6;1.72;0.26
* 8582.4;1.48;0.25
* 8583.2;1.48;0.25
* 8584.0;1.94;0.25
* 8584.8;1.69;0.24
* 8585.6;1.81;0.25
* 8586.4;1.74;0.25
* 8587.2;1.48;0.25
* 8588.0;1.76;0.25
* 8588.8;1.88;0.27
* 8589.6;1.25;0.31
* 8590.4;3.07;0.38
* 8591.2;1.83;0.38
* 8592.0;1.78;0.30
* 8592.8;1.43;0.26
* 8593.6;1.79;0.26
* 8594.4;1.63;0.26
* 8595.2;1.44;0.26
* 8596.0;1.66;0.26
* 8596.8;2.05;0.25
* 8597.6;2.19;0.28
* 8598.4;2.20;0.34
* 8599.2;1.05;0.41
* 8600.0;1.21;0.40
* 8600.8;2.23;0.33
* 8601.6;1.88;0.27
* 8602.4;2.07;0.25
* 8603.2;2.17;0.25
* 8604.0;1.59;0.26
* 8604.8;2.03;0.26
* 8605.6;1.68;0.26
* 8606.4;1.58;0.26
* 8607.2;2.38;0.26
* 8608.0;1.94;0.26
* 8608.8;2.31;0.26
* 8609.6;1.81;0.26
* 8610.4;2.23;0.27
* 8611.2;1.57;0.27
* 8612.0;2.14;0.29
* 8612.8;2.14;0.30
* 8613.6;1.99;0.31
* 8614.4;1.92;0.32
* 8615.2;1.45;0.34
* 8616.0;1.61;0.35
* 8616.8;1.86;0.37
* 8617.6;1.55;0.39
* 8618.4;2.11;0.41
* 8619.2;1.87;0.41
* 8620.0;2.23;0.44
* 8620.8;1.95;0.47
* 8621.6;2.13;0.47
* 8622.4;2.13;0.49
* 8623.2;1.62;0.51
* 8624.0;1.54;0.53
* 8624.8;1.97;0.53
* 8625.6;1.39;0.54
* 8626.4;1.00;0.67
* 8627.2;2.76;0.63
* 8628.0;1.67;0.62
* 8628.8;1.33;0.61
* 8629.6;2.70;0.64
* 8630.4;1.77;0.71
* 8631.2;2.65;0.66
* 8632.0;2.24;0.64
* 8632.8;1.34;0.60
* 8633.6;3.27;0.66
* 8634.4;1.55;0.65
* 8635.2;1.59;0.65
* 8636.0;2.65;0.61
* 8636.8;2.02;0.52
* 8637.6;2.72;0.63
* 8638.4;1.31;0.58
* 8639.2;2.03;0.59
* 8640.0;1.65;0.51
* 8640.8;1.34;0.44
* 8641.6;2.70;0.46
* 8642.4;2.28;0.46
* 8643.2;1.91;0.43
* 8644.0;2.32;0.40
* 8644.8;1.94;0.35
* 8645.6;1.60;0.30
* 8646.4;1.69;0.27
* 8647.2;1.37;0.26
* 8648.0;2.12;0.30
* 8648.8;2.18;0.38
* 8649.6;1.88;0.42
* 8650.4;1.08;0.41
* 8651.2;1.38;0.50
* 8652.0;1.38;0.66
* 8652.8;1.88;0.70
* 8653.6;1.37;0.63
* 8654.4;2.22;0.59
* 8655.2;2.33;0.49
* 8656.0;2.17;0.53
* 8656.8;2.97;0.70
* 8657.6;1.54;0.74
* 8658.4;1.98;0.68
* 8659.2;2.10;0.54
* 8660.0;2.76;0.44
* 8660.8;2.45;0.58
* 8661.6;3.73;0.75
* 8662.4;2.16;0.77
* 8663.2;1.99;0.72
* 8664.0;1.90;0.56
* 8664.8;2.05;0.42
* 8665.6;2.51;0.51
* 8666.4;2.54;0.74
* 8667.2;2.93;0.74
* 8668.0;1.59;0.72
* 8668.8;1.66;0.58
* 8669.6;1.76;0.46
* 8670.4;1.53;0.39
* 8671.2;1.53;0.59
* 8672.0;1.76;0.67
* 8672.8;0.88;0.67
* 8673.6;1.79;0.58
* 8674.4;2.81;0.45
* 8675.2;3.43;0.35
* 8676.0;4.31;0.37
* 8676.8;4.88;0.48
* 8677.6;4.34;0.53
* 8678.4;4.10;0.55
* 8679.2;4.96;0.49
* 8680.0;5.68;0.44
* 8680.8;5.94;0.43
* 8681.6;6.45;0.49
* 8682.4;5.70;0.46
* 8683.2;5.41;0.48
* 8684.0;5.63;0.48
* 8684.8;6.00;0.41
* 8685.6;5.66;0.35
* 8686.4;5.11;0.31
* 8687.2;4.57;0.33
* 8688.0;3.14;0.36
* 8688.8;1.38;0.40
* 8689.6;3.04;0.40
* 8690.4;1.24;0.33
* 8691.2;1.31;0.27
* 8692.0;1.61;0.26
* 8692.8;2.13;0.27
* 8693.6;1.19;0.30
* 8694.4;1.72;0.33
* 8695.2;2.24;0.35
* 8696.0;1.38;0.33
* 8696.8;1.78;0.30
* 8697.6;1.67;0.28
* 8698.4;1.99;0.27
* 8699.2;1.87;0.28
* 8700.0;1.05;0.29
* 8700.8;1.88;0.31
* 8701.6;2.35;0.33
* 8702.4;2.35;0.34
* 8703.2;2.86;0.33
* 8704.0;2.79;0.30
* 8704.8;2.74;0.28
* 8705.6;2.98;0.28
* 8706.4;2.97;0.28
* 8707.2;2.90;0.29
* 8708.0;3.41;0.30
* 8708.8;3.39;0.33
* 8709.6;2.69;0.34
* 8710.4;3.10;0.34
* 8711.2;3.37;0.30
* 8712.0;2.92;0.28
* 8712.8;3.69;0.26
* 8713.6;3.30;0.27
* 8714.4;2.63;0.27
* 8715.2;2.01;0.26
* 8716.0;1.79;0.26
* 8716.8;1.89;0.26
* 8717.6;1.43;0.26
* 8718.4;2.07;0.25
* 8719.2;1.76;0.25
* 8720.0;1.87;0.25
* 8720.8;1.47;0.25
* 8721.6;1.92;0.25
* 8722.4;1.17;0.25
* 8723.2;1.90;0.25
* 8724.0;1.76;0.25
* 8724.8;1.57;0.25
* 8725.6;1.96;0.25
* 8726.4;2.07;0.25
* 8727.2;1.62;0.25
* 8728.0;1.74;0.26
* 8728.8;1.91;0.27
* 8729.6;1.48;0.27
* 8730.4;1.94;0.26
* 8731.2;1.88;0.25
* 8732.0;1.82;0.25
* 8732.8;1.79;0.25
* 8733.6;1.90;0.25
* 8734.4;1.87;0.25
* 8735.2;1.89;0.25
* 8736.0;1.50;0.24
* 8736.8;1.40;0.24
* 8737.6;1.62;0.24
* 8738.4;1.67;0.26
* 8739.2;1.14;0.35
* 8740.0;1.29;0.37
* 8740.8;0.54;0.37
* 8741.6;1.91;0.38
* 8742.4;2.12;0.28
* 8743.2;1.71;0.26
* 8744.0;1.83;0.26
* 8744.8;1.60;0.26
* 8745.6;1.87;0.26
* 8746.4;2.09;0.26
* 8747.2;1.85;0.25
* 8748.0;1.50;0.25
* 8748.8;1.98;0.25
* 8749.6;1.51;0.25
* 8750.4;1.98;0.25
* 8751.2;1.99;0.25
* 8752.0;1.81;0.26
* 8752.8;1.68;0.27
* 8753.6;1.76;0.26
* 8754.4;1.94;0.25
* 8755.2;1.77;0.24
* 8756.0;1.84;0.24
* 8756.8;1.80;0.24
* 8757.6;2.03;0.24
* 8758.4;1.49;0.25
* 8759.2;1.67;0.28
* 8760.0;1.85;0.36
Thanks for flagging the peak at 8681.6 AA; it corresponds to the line Halpha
